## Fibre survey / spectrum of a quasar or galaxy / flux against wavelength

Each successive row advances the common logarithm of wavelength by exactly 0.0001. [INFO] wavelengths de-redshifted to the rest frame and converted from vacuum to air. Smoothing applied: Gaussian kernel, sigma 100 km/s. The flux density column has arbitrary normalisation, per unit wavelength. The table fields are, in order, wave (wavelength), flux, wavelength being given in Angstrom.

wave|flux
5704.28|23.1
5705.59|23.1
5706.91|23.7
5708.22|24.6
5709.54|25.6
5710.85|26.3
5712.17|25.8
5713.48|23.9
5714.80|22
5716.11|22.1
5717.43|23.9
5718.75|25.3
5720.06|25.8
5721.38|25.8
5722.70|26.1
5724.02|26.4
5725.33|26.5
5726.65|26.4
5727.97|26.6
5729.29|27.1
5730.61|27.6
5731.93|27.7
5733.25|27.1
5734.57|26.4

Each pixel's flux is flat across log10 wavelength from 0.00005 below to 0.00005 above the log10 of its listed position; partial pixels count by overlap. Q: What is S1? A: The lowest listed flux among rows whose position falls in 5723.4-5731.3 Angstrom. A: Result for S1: 26.4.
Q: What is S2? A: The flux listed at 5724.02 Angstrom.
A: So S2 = 26.4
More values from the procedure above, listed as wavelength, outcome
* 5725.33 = 26.5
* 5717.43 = 23.9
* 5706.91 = 23.7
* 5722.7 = 26.1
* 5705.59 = 23.1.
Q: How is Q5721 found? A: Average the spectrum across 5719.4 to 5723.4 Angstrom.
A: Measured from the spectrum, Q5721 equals 25.9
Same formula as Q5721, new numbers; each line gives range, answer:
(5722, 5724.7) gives 26.3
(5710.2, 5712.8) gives 26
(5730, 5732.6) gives 27.6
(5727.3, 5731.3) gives 27.1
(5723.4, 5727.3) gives 26.5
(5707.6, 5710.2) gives 25.1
